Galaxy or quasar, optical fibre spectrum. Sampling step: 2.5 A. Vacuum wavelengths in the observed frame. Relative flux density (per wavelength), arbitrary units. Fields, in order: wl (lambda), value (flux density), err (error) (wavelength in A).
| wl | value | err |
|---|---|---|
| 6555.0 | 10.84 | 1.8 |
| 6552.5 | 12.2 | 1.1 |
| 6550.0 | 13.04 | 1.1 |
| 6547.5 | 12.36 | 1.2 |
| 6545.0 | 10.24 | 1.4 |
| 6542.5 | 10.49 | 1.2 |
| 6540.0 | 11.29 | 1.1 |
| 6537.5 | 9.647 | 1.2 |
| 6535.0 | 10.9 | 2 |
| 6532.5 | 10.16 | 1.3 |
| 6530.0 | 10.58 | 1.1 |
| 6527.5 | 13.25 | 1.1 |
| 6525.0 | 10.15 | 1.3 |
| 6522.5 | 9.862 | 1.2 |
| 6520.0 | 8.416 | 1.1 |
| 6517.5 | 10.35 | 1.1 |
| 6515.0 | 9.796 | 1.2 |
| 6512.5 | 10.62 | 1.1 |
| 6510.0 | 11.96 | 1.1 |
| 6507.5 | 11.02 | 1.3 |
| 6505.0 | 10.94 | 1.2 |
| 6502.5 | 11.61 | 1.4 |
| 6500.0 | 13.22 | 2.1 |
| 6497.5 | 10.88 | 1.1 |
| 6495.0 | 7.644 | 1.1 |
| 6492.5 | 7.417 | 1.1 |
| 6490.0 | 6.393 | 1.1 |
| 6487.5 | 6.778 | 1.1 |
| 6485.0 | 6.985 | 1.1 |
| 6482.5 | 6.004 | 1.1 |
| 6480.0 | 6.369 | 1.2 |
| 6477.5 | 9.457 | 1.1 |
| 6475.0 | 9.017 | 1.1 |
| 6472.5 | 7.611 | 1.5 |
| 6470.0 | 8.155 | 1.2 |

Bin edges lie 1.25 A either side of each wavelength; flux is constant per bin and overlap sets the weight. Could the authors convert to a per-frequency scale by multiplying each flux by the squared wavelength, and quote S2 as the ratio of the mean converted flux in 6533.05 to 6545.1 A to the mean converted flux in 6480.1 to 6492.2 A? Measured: 1.62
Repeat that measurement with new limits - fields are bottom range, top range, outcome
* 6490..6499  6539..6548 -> 1.32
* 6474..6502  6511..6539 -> 1.27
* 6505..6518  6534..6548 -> 1.00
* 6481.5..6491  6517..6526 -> 1.48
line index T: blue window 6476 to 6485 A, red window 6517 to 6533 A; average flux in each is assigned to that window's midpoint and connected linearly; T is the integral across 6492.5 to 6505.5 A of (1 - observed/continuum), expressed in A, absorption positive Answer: -2.9 A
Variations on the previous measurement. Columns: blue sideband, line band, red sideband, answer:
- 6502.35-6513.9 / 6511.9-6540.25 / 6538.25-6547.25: 1.5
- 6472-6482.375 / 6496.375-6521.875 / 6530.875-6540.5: -4.4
